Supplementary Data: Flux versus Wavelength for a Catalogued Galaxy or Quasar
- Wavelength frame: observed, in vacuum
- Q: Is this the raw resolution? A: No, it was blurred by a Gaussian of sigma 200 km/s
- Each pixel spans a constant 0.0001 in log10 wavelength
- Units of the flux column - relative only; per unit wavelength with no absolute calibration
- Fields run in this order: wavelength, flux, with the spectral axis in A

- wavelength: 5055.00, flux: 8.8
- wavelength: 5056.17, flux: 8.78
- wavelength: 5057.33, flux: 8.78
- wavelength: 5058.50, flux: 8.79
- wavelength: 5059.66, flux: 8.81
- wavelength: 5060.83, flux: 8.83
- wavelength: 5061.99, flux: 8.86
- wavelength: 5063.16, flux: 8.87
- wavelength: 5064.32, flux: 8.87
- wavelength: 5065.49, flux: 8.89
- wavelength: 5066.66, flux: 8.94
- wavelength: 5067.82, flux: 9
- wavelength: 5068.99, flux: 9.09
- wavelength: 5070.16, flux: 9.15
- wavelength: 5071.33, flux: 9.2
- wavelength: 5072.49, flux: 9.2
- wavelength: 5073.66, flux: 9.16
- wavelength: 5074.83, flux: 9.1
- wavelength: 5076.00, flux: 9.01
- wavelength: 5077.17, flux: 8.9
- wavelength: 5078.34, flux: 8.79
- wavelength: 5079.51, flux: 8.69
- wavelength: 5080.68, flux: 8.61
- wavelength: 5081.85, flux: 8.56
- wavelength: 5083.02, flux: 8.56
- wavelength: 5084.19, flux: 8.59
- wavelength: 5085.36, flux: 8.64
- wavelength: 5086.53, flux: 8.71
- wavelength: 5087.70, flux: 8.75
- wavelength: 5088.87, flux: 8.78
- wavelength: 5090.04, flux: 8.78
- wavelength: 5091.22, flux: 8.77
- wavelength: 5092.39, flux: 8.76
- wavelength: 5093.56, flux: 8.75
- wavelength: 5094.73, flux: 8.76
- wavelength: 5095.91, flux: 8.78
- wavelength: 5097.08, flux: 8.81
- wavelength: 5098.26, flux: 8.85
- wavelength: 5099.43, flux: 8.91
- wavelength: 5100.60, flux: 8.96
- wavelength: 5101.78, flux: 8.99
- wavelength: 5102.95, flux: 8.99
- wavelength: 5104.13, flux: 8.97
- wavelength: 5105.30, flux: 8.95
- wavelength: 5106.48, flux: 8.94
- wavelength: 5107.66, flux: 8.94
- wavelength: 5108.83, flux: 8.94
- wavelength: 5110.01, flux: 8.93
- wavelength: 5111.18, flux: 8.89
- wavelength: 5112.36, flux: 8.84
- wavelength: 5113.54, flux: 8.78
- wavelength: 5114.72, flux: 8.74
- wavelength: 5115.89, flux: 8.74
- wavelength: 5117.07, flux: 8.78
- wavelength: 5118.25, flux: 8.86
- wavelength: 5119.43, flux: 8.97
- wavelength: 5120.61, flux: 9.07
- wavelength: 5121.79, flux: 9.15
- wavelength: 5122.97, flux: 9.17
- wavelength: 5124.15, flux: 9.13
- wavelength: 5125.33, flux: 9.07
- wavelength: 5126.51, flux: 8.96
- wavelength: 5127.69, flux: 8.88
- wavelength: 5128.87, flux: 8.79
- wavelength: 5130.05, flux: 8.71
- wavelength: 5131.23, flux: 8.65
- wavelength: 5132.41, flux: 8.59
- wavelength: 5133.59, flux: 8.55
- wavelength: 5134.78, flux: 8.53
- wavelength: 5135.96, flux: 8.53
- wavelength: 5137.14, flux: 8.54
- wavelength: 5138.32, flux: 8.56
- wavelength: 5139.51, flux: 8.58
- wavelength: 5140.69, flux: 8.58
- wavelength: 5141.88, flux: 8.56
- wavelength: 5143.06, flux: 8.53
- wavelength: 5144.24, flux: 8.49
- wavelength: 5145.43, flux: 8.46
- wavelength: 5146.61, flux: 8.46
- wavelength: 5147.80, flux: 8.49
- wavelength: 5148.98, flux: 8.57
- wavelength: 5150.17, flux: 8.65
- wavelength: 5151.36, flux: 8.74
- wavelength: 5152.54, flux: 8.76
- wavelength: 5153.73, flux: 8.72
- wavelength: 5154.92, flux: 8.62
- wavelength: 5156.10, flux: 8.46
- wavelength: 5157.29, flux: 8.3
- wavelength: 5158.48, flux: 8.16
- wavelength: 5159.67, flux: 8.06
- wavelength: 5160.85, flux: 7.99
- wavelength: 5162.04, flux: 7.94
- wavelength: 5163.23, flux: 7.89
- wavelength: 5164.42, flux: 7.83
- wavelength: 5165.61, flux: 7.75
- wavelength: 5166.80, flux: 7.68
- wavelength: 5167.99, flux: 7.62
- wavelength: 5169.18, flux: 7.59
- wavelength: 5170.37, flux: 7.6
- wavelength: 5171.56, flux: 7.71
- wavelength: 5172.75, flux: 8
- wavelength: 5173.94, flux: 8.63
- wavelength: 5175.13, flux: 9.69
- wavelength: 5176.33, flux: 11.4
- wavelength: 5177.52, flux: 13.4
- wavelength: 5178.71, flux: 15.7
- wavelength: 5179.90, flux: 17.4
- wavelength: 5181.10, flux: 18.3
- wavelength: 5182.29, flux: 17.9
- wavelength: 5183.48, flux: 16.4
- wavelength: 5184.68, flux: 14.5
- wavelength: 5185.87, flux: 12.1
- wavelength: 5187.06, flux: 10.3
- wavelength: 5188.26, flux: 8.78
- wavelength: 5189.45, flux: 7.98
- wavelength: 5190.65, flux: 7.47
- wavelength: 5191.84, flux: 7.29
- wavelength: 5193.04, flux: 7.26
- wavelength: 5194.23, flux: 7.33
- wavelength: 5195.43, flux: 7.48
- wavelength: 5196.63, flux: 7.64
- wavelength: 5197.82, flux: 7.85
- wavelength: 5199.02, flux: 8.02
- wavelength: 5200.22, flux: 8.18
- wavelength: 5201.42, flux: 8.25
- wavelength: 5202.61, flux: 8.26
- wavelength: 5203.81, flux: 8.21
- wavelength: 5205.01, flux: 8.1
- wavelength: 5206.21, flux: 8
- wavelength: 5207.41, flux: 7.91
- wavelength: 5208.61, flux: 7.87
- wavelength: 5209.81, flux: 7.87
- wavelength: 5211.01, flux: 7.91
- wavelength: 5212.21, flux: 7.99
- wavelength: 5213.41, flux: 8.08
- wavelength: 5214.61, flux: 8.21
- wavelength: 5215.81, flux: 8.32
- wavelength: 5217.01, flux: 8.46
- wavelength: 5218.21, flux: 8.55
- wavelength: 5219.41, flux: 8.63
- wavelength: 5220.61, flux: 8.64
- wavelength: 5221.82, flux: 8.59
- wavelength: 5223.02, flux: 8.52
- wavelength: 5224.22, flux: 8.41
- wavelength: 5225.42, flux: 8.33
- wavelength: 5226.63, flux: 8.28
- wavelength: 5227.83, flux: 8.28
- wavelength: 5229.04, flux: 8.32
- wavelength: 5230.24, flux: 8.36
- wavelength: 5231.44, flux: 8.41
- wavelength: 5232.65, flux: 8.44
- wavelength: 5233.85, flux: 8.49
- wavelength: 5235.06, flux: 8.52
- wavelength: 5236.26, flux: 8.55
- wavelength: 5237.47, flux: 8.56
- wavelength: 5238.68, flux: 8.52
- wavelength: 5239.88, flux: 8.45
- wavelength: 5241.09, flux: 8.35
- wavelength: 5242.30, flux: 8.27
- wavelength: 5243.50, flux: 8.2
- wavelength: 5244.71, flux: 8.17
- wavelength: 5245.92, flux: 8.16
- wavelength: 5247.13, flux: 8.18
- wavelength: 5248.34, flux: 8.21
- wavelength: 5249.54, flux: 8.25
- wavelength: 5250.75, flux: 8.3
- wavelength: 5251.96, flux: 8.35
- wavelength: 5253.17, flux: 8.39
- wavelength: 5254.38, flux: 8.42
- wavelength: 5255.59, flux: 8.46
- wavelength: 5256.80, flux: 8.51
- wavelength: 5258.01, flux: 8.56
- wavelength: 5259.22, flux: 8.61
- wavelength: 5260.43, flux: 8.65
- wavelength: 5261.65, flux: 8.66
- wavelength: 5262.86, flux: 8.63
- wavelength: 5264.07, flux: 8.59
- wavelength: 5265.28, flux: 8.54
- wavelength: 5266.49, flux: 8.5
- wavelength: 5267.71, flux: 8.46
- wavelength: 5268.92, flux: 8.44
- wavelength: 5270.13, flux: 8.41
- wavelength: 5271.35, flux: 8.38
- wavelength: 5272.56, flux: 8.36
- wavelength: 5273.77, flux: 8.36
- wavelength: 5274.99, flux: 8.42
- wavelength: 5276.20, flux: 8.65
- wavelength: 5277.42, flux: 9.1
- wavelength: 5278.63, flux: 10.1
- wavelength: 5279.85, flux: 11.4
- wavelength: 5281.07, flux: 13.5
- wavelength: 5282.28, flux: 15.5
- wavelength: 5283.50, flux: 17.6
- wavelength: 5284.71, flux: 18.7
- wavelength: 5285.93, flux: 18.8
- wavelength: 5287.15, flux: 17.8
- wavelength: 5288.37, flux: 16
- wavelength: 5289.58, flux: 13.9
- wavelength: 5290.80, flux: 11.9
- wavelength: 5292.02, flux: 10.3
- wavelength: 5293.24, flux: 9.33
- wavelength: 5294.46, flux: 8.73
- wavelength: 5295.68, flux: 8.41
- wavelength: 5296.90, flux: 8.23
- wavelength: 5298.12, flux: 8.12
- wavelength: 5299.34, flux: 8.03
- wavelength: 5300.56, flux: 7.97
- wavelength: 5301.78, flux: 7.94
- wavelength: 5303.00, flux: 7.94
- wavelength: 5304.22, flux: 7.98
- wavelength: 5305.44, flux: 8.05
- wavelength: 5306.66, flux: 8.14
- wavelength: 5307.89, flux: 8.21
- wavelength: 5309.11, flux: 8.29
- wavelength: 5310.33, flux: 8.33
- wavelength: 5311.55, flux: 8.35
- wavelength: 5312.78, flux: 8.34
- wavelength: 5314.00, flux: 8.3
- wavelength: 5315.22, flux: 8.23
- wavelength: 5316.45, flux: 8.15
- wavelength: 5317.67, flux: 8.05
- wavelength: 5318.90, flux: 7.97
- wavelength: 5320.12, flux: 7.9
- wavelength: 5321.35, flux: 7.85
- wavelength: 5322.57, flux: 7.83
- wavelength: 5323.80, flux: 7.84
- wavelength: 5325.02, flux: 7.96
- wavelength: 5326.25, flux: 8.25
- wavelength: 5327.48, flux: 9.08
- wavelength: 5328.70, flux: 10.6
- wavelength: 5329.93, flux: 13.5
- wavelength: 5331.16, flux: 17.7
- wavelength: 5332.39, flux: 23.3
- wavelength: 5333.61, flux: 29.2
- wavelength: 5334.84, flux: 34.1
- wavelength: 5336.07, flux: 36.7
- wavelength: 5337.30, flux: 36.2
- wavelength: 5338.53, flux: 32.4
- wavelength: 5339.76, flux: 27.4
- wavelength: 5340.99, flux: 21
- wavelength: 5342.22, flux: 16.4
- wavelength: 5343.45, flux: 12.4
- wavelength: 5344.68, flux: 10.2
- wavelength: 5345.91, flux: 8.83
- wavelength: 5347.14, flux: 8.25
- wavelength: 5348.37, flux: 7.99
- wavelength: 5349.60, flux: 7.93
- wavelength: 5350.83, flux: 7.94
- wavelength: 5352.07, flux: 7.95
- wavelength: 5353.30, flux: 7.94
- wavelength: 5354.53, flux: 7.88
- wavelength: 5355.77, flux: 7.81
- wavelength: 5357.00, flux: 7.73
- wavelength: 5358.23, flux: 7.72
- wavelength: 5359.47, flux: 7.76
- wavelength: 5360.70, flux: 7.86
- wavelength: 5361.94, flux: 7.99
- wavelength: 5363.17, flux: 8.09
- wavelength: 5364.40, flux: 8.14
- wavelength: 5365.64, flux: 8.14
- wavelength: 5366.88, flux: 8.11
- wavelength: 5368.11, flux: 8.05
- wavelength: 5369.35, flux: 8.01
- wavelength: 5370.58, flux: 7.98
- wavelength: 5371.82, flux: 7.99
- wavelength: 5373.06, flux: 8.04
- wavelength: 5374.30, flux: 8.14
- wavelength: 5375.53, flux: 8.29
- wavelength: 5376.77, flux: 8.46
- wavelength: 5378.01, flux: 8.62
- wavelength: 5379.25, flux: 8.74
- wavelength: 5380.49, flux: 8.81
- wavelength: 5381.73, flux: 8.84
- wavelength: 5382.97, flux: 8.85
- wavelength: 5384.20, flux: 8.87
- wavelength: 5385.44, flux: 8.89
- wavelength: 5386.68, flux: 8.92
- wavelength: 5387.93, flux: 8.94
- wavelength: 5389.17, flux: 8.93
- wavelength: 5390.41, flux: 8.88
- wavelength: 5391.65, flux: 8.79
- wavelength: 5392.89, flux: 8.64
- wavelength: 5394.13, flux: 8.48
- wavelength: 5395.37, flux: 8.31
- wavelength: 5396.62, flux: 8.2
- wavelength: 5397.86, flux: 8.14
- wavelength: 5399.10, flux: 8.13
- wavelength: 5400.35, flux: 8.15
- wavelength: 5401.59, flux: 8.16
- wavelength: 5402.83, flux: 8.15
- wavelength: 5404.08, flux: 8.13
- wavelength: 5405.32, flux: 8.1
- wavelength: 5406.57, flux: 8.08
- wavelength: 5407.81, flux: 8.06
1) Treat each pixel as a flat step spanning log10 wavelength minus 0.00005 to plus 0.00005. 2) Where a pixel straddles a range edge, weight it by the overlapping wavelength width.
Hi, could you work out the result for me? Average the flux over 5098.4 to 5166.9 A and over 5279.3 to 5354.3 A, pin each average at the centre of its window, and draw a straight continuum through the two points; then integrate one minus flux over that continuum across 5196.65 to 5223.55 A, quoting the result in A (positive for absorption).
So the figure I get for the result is 5.7 A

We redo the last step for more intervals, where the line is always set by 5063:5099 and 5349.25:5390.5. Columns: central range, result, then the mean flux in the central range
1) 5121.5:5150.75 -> 0.19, 8.68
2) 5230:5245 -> 0.21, 8.41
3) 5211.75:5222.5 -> 0.23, 8.39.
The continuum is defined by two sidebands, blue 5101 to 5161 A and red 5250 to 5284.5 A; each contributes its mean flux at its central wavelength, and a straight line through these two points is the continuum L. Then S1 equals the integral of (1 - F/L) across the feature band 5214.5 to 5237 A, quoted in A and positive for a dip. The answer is 2.03 A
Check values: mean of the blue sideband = 8.72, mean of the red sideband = 9.53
